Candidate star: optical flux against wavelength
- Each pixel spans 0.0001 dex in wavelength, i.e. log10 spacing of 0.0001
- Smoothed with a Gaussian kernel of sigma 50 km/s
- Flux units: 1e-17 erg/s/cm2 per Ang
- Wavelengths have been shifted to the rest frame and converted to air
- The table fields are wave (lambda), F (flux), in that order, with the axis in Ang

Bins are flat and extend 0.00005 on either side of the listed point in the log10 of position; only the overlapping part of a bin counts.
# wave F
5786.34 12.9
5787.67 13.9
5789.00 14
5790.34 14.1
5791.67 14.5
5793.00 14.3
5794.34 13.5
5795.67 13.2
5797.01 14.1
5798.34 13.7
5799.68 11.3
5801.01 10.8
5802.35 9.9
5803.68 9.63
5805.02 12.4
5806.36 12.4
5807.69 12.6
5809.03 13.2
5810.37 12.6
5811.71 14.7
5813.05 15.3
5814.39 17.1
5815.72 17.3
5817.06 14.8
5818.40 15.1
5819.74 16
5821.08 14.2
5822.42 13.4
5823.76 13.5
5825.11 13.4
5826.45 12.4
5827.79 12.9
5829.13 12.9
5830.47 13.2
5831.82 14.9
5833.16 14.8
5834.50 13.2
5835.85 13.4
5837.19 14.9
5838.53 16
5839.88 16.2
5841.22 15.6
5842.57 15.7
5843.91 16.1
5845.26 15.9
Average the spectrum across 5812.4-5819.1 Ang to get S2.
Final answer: 15.9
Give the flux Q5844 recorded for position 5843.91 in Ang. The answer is 16.1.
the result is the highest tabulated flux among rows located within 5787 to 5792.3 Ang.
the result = 14.5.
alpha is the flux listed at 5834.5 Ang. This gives 13.2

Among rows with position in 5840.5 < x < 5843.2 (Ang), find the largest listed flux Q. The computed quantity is 15.7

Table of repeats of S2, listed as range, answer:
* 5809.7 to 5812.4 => 13.6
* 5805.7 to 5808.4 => 12.5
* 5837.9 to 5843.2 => 15.9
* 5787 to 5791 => 14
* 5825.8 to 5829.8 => 12.8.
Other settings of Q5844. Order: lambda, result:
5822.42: 13.4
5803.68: 9.63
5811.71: 14.7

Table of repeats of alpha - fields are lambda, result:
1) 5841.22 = 15.6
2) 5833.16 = 14.8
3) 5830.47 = 13.2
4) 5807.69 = 12.6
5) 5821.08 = 14.2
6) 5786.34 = 12.9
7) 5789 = 14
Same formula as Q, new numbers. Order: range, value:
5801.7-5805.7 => 12.4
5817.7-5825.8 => 16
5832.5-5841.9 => 16.2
